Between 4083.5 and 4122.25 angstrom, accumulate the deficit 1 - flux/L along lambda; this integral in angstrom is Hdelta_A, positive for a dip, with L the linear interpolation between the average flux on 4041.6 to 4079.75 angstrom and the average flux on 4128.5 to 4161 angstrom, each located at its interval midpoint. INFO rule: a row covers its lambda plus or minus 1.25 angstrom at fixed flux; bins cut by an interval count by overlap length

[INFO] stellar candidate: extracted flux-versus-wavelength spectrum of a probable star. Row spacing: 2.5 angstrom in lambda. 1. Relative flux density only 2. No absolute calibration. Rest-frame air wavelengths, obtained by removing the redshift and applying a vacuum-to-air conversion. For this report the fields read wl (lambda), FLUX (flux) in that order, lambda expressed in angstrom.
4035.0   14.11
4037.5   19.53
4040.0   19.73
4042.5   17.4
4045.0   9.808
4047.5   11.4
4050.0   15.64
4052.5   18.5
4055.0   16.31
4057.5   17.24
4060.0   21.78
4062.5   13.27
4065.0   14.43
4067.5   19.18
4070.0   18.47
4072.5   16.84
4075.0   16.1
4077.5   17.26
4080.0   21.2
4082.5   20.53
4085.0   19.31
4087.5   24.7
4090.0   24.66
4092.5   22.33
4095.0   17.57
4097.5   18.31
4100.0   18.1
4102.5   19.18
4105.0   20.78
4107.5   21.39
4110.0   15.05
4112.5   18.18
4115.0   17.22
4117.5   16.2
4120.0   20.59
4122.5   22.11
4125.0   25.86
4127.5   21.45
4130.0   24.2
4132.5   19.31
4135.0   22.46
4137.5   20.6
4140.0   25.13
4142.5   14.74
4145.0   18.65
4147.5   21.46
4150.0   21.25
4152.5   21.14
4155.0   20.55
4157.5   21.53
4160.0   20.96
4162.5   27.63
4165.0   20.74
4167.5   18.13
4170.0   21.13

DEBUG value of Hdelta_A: -2.2 angstrom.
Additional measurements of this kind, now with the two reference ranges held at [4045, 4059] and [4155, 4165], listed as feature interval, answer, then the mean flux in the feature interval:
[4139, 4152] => 0.9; 20.2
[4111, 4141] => -0.9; 21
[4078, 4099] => -3.6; 20.9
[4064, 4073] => -0.5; 17.3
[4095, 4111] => 0.1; 18.8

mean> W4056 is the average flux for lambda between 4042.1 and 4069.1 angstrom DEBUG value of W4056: 15.9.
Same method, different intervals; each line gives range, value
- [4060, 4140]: 19.7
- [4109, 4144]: 20.2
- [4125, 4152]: 21.2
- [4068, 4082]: 18.2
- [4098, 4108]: 19.6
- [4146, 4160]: 21.1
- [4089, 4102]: 20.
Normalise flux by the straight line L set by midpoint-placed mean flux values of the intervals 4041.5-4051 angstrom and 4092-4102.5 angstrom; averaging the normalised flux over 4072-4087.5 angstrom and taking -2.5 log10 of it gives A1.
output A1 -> -0.13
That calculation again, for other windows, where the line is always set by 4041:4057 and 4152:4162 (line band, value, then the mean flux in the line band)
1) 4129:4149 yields -0.02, 20.8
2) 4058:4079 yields -0.07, 17.2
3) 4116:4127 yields -0.09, 21.1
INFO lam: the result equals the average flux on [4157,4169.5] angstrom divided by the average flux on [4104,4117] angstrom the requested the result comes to 1.19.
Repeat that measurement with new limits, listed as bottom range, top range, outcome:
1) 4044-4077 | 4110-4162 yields 1.28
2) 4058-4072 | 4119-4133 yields 1.29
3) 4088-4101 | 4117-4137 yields 1.06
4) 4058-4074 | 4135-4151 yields 1.18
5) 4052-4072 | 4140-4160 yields 1.17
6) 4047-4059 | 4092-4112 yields 1.17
